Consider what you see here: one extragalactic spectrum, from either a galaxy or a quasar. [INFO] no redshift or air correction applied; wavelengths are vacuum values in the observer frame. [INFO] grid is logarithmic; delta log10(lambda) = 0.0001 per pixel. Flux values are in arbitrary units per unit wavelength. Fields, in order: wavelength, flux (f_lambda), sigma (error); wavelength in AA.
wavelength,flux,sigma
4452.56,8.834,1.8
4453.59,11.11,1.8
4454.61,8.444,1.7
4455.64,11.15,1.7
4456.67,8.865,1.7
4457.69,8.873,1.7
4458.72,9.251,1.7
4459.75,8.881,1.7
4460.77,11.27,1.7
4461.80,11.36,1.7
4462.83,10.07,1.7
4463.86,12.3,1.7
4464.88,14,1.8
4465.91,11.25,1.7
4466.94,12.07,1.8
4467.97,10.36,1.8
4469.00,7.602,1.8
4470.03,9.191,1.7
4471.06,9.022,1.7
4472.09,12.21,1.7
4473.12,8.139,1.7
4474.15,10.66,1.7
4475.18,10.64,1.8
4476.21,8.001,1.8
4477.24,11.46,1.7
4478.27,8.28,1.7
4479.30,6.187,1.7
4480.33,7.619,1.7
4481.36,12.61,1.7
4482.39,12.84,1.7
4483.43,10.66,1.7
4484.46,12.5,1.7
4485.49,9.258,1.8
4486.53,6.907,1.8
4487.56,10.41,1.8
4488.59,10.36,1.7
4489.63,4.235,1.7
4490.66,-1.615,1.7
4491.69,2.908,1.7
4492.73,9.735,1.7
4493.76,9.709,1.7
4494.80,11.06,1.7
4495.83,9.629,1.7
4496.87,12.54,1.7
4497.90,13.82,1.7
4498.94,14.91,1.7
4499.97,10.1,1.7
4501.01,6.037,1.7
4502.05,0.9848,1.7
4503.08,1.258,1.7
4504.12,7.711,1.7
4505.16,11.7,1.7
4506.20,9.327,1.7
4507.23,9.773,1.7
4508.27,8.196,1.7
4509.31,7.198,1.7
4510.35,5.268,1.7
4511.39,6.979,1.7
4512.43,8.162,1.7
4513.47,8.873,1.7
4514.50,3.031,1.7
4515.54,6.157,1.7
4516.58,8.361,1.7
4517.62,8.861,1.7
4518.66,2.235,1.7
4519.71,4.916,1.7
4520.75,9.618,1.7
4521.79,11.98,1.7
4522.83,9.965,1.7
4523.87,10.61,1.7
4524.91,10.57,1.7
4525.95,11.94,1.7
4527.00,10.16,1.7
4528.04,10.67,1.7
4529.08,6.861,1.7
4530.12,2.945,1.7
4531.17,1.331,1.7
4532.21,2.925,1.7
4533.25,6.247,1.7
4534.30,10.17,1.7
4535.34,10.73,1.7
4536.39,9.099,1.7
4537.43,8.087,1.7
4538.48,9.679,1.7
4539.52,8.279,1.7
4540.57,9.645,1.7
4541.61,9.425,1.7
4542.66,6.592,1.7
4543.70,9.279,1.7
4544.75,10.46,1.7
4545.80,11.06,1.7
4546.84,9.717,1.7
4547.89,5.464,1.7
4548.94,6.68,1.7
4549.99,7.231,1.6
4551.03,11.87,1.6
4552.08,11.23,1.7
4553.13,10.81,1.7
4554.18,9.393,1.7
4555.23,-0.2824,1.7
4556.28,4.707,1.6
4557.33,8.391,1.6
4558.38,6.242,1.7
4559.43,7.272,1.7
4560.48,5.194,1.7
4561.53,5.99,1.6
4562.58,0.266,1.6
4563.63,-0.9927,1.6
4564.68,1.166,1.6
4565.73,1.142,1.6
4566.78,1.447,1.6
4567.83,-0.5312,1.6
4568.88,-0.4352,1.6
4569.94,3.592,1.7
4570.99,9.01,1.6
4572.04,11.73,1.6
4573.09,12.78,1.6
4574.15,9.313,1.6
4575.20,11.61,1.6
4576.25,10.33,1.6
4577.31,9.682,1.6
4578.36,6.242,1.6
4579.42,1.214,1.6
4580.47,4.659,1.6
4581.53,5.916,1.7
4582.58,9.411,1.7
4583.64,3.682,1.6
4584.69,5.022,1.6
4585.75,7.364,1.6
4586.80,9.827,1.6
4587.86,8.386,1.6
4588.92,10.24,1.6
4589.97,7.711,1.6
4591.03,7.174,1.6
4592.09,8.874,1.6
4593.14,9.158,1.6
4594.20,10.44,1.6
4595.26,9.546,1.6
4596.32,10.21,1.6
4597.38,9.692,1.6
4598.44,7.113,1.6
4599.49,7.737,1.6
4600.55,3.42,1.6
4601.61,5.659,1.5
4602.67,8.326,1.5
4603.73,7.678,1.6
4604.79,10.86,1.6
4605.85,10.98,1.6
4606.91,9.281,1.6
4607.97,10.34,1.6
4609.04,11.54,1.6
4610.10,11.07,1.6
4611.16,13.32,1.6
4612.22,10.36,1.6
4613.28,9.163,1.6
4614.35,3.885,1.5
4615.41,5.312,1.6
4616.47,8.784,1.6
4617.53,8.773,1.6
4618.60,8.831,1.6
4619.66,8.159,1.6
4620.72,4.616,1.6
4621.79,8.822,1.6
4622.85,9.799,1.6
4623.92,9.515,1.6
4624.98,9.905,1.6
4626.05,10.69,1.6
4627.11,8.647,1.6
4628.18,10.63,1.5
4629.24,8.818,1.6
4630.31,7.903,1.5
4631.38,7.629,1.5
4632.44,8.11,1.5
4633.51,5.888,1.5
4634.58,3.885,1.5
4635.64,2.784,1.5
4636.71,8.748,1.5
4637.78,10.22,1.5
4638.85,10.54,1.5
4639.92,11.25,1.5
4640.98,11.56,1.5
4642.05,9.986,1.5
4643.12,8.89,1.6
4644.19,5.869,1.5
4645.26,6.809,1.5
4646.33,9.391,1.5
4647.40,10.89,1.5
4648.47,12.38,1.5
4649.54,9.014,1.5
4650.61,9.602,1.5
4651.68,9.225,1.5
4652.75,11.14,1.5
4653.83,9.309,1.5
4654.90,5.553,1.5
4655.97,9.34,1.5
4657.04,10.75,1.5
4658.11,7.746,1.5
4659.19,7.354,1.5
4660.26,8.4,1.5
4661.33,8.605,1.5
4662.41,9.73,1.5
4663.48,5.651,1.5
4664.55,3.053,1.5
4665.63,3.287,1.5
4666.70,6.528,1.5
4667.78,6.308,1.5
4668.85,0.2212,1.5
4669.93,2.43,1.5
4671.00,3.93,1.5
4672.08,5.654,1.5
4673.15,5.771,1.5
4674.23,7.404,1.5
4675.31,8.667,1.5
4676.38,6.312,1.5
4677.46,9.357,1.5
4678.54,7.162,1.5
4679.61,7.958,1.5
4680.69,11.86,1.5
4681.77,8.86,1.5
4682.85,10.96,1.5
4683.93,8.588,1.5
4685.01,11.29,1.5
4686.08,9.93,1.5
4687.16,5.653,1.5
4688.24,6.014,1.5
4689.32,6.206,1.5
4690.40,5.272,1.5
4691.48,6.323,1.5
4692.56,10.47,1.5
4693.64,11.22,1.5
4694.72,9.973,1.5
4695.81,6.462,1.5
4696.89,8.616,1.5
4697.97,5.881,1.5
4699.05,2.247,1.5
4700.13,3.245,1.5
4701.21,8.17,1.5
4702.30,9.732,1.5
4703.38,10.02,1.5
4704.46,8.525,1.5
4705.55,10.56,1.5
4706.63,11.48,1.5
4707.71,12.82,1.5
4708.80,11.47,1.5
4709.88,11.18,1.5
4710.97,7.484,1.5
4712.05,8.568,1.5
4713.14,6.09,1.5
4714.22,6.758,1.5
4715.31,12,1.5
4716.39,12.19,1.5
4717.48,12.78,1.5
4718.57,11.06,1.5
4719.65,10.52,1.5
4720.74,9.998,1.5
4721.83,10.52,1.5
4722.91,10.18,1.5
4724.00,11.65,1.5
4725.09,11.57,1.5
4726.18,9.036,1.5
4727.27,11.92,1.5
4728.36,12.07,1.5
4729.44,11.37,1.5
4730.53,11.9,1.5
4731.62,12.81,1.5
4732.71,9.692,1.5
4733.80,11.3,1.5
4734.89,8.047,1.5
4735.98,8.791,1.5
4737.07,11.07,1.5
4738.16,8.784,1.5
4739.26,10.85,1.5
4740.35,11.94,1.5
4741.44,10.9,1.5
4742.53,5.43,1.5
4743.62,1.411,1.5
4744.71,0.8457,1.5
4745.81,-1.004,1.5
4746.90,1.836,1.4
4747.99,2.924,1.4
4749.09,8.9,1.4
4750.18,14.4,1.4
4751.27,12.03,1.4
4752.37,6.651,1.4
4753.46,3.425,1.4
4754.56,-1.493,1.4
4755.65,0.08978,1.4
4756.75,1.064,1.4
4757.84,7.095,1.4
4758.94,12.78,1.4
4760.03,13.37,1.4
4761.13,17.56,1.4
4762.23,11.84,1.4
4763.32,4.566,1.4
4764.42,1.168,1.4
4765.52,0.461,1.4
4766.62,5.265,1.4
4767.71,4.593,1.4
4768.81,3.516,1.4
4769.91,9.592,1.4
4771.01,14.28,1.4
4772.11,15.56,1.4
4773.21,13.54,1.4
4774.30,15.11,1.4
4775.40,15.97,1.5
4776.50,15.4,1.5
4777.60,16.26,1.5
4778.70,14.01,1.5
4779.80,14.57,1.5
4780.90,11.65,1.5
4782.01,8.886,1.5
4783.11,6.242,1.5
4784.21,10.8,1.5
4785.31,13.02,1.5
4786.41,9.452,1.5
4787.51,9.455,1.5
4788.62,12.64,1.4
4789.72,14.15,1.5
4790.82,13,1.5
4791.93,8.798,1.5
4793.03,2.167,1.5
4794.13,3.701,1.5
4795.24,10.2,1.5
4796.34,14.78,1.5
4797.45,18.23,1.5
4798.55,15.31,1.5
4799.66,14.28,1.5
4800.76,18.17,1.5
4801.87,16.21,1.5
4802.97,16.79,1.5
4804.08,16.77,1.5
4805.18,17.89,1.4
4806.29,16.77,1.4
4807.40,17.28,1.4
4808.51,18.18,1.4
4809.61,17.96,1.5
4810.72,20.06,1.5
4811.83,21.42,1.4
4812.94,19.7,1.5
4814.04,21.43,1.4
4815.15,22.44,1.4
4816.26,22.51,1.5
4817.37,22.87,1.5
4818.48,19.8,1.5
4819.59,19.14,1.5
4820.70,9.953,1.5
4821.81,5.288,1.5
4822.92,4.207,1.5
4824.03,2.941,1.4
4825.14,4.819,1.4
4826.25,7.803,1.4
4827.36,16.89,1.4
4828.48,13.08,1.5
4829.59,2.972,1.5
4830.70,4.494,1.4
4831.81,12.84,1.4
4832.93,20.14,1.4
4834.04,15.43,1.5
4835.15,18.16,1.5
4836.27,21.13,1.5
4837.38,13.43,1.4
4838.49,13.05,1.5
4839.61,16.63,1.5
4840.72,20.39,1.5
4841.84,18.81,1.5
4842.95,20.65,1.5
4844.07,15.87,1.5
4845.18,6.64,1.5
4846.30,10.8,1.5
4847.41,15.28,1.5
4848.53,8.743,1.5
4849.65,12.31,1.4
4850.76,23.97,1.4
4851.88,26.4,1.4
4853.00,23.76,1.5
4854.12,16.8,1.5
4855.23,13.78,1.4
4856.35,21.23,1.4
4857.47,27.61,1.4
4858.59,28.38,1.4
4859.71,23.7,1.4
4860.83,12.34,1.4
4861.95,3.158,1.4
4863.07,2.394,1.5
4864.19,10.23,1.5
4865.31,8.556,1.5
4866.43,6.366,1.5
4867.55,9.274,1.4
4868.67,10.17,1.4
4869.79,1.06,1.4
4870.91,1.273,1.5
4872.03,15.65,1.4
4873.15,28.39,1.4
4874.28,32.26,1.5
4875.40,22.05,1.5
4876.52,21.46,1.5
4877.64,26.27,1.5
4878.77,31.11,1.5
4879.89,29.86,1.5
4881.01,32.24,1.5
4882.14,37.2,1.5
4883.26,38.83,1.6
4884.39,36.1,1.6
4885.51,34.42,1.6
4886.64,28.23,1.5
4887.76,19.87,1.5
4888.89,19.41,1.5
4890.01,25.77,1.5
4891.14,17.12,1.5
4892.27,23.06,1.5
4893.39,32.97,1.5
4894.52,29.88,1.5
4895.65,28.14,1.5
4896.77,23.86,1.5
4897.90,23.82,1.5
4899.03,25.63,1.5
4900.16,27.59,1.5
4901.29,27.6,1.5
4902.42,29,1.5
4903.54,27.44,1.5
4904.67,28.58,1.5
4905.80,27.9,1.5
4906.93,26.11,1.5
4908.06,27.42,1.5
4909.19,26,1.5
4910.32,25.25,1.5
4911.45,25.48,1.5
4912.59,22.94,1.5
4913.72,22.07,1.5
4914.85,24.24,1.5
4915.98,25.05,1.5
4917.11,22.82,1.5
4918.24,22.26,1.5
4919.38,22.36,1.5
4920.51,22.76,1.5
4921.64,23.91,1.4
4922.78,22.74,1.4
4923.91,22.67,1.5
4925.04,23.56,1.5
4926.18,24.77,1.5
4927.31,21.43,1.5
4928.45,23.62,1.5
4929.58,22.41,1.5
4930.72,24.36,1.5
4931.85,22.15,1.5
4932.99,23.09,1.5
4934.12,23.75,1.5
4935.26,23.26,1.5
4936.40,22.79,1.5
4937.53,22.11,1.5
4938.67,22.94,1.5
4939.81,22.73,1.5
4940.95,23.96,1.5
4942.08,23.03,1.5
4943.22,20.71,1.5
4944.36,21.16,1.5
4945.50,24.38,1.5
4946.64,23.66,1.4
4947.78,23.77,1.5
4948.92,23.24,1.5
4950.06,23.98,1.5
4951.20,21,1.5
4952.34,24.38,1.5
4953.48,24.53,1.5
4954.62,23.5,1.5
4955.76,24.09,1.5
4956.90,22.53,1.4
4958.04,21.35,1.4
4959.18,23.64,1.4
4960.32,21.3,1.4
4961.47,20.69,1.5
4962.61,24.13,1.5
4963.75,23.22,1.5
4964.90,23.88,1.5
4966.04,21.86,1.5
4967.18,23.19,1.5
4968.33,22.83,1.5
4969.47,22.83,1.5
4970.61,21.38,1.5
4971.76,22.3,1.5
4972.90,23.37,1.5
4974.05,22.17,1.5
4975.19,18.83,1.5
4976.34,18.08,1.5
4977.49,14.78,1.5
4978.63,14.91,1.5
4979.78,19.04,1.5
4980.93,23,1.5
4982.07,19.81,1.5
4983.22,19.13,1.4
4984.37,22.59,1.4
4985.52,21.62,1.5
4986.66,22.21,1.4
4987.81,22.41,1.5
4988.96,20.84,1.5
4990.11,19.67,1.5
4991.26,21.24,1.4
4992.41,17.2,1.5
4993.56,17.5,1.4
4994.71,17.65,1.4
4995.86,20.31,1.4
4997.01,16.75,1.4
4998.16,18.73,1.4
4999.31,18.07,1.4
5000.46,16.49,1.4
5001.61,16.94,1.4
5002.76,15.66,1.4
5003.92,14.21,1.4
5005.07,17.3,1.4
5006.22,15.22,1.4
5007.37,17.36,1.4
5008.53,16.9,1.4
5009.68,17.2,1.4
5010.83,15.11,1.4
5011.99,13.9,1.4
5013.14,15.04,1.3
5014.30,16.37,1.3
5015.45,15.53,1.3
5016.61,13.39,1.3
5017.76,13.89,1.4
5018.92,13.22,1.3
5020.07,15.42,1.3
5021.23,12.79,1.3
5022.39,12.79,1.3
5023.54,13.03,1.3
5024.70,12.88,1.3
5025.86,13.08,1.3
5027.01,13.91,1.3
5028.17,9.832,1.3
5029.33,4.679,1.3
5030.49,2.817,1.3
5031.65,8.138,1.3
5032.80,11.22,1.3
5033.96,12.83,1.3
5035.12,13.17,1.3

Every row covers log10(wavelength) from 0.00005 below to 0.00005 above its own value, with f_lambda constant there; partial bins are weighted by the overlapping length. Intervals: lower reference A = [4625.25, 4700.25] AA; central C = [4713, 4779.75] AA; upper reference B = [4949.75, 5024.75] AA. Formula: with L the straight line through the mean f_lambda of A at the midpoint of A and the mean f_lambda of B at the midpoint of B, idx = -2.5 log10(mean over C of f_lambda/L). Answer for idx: 0.17 mag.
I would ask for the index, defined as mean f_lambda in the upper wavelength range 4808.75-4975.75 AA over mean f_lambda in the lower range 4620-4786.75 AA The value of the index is 2.4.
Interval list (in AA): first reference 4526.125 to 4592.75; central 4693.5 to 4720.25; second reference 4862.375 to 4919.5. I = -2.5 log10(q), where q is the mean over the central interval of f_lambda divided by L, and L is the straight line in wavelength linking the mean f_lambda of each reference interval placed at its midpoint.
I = 0.488 mag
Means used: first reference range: 7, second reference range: 23.4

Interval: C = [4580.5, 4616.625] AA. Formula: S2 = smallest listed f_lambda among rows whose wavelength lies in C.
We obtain 3.42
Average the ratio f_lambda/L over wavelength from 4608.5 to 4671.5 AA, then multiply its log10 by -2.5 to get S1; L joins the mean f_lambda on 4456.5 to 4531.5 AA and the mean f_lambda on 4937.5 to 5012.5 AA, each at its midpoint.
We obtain 0.45 mag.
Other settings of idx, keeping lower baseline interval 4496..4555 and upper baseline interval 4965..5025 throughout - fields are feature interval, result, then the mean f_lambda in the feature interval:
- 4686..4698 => 0.47 mag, 7.65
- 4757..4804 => 0.20 mag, 11.3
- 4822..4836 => 0.37 mag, 10.4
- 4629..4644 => 0.28 mag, 8.23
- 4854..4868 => 0.08 mag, 14.1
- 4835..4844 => -0.19 mag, 17.7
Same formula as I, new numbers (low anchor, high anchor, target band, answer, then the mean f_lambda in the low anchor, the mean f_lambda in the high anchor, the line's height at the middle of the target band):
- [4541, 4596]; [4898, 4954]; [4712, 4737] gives 0.343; 6.97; 24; 14.4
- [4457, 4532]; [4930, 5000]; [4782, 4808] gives 0.308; 8.76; 21.6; 17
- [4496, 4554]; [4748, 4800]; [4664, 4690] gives 0.338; 8.34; 9.88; 9.28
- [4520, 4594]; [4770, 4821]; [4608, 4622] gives 0.053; 7.34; 14.9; 9.18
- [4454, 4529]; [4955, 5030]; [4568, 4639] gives 0.331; 9.02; 18.2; 11.1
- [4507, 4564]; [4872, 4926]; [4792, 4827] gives 0.419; 7.56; 26.3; 21.7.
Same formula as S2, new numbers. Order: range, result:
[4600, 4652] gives 2.784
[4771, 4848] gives 2.167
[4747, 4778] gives -1.493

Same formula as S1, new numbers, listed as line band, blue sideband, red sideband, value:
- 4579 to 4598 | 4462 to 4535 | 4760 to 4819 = 0.30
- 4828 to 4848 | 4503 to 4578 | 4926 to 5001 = 0.20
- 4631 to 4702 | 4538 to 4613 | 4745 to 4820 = 0.23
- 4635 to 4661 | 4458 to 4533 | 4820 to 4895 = 0.35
